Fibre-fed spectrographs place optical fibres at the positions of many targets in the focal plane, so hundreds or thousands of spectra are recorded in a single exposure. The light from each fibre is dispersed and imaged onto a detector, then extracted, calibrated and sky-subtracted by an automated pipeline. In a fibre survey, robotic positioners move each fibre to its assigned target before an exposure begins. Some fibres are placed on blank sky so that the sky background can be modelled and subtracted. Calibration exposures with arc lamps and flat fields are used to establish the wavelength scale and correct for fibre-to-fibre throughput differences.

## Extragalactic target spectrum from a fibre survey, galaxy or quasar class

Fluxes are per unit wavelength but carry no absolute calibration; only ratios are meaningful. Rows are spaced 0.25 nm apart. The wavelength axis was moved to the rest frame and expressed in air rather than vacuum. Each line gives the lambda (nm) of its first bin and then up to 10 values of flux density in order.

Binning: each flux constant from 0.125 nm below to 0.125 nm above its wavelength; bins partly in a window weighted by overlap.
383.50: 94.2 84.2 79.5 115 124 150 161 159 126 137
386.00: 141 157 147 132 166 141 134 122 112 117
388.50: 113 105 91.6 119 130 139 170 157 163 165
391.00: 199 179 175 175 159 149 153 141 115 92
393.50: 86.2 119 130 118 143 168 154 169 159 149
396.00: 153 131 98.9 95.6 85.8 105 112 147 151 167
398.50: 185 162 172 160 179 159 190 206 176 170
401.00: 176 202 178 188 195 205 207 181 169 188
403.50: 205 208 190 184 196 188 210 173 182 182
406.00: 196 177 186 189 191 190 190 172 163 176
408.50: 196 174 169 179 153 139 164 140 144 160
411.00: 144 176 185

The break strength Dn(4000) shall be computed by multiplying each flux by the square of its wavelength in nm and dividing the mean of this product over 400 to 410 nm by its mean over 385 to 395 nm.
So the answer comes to 1.42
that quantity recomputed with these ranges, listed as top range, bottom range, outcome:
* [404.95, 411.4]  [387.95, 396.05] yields 1.33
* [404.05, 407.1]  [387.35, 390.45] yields 1.61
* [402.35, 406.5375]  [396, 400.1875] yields 1.35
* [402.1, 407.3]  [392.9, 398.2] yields 1.55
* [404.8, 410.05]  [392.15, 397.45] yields 1.48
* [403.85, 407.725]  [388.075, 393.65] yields 1.44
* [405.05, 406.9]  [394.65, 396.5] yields 1.29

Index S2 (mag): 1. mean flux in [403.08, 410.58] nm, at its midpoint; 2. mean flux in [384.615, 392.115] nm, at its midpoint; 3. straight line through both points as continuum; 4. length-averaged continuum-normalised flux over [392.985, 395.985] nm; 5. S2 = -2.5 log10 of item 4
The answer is 0.16 mag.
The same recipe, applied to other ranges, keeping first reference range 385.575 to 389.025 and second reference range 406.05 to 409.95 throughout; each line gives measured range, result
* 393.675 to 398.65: 0.10 mag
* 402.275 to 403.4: -0.14 mag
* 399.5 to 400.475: -0.16 mag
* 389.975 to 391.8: -0.24 mag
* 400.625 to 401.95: -0.14 mag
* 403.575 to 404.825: -0.16 mag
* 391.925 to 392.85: -0.06 mag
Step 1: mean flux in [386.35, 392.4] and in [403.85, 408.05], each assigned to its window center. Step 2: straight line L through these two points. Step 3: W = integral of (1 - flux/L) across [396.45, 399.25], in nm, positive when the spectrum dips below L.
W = 0.50 nm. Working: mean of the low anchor 144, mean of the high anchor 186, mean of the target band 137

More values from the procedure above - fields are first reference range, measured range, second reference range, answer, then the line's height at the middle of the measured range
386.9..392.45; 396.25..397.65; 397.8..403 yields 0.54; 168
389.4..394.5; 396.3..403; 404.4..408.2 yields 0.18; 167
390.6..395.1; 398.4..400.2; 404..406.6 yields -0.07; 167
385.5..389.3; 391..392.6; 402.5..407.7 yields -0.27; 144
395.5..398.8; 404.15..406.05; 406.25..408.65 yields -0.18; 172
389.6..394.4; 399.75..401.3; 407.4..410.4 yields -0.26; 157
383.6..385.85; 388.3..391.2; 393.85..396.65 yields -0.16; 134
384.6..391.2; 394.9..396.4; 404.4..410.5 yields 0.04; 155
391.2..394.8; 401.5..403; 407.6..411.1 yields -0.39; 152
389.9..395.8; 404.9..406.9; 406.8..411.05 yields -0.27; 165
